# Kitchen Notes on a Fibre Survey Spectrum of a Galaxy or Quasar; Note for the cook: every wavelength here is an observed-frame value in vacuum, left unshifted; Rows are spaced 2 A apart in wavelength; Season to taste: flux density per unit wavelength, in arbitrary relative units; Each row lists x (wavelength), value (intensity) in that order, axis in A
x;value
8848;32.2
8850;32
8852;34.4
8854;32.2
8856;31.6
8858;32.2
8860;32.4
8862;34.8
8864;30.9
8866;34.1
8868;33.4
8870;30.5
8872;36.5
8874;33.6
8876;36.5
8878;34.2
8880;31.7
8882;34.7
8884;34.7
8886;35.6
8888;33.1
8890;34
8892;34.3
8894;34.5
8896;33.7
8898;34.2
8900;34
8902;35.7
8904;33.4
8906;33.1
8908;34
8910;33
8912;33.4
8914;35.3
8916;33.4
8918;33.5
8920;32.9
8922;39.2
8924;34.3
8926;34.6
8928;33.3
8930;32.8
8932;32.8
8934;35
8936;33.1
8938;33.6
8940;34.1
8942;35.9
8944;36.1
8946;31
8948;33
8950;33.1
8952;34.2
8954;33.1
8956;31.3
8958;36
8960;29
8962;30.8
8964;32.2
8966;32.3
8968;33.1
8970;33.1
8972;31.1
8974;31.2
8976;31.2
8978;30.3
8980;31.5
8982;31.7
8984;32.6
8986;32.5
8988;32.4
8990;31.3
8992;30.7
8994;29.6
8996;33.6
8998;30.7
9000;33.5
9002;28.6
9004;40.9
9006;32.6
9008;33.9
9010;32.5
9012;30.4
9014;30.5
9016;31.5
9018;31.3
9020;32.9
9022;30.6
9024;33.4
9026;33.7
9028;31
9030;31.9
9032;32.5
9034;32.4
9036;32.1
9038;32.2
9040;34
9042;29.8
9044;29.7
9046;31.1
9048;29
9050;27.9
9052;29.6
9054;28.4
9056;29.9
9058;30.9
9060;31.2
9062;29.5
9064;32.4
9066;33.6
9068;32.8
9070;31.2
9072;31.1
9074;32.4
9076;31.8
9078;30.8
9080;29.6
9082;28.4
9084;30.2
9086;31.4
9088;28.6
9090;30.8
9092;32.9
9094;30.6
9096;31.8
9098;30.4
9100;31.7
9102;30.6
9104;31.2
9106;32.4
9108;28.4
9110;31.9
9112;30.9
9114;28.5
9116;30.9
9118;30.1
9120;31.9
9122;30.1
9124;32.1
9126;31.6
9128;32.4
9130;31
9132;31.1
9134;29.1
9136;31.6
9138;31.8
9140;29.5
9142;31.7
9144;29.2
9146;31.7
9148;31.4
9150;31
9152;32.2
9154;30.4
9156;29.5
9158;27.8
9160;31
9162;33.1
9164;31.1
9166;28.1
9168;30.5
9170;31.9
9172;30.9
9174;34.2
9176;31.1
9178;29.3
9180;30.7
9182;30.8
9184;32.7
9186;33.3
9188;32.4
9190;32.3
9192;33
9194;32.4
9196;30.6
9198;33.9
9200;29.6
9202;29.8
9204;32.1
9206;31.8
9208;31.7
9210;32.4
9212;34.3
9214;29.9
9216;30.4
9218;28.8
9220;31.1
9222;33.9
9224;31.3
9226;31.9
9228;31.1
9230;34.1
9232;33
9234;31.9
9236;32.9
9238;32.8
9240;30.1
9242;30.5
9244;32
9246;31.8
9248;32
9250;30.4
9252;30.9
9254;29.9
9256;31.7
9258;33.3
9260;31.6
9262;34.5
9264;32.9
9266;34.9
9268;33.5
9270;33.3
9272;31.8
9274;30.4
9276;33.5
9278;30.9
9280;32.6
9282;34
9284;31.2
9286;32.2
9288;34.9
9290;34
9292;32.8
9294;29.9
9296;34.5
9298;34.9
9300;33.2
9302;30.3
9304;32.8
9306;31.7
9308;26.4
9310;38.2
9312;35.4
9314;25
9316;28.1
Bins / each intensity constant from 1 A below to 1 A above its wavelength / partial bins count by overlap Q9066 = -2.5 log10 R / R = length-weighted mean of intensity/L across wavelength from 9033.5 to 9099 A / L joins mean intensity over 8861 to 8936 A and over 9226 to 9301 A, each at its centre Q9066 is 0.08 mag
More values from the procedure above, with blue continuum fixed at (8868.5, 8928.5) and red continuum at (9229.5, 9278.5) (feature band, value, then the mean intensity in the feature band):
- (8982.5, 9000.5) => 0.06 mag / 31.8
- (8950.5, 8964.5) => 0.05 mag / 32.4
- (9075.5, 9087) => 0.10 mag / 30.3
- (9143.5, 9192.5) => 0.05 mag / 31.2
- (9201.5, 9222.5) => 0.03 mag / 31.5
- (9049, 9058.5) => 0.14 mag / 29.3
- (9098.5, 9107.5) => 0.06 mag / 31.2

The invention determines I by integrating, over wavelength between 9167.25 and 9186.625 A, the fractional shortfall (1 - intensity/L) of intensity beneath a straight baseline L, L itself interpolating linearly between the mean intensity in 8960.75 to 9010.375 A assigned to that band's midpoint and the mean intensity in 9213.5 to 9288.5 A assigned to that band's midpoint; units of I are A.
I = 0.3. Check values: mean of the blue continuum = 32.1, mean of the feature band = 31.5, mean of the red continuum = 32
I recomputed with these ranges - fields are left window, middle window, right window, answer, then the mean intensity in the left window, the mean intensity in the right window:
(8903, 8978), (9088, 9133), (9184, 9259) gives 1.9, 33.3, 31.8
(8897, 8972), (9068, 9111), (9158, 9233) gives 2.0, 33.6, 31.6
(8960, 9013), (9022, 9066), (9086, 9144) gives 0.6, 32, 30.9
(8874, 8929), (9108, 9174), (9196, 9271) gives 3.5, 34.2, 31.9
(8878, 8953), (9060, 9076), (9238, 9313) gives 0.7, 34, 32.4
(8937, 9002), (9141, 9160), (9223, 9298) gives 1.0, 32.3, 32.3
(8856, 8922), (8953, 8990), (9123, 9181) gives 1.1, 33.8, 30.9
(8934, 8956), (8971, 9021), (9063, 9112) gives 1.2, 33.7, 31.1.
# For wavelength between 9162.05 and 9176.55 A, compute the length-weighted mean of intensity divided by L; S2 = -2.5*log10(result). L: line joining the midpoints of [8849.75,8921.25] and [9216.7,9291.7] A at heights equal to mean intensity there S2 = 0.044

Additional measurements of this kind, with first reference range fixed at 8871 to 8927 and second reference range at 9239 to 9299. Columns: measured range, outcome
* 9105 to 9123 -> 0.09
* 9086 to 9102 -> 0.08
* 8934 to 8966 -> 0.03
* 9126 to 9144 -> 0.07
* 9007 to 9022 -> 0.06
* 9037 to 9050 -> 0.10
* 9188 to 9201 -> 0.03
